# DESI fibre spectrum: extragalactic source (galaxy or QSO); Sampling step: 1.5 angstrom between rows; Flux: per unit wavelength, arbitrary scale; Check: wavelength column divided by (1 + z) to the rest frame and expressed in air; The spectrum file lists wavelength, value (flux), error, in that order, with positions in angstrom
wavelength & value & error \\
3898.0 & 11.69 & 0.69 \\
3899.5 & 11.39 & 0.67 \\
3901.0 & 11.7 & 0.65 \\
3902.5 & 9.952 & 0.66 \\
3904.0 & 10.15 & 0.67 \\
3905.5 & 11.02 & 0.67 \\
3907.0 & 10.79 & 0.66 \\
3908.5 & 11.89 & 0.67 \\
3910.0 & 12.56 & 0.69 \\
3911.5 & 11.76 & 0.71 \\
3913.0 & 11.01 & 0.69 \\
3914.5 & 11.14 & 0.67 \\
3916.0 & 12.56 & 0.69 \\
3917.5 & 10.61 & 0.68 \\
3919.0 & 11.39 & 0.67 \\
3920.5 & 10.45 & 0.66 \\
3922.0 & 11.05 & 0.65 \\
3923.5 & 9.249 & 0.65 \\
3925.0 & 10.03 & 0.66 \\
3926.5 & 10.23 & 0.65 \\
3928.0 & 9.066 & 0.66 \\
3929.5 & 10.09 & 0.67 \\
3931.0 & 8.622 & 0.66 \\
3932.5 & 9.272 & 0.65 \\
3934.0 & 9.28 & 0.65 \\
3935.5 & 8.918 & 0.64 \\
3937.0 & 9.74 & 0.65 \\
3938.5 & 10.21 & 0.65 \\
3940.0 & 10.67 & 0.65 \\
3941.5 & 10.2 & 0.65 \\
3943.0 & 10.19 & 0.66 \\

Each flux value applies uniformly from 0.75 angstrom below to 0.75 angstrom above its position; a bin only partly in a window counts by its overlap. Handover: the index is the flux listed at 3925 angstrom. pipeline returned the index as 10.03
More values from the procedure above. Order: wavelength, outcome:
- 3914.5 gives 11.14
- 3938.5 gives 10.21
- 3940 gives 10.67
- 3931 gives 8.622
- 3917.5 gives 10.61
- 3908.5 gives 11.89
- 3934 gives 9.28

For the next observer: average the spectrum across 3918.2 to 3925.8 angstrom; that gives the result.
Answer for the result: 10.4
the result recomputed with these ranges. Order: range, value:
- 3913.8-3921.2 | 11.2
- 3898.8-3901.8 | 11.5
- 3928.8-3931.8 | 9.34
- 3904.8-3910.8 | 11.6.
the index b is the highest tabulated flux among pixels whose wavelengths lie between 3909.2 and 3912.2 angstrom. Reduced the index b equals 12.56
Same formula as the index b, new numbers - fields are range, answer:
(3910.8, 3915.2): 11.76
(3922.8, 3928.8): 10.23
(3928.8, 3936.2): 10.09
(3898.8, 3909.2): 11.89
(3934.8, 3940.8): 10.67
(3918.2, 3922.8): 11.39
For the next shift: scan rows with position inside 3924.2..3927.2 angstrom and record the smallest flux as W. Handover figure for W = 10.03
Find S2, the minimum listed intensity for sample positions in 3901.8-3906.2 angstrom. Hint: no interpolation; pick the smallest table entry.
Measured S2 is 9.952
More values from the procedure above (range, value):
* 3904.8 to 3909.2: 10.79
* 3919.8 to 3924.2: 9.249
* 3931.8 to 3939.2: 8.918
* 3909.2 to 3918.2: 10.61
